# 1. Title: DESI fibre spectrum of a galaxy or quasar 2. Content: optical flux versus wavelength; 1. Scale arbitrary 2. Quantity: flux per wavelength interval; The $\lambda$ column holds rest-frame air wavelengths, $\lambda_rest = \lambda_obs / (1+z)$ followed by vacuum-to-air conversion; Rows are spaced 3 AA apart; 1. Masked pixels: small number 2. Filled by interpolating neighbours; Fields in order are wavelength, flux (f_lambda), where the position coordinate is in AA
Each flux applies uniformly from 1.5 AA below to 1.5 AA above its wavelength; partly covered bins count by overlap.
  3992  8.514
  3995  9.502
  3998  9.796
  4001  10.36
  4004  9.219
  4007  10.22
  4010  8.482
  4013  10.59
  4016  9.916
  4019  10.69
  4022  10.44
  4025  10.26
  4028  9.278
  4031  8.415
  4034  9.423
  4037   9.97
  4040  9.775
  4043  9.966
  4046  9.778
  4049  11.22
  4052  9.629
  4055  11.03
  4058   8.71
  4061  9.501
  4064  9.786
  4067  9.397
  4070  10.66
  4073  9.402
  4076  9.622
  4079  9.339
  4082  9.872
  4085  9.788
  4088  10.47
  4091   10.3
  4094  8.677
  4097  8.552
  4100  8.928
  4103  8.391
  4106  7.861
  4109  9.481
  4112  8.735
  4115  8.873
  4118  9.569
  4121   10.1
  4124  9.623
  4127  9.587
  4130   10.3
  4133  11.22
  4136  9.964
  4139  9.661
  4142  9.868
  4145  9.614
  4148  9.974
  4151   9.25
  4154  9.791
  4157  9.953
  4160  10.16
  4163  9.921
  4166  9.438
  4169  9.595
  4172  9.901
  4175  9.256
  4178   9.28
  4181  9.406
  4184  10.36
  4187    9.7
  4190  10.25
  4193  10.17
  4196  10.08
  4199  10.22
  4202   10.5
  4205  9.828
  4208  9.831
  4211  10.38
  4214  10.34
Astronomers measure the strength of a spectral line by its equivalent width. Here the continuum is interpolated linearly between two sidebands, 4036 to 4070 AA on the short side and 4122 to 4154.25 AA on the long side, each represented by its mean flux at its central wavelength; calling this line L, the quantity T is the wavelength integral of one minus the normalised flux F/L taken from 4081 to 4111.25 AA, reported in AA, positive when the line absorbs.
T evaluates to 2.1 AA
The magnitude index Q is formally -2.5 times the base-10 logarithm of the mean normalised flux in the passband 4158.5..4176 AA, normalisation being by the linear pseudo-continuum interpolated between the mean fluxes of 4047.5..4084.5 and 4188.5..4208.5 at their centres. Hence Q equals 0.04 mag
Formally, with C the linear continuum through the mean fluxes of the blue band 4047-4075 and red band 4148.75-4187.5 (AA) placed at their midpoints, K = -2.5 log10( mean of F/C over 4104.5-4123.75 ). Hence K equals 0.08 mag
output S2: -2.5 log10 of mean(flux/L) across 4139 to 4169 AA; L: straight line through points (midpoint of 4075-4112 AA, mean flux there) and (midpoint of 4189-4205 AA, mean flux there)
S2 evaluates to 0.01 mag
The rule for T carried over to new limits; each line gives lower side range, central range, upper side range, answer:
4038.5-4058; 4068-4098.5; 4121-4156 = 1.1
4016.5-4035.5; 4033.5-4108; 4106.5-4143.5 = 1.0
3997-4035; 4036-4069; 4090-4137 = -0.9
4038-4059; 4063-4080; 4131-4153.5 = 0.5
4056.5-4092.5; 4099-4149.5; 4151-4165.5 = 1.5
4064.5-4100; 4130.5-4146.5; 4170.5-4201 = -0.5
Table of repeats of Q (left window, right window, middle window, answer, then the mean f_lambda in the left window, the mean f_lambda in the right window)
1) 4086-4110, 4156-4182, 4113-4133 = -0.054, 9.09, 9.66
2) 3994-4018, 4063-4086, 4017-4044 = -0.004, 9.79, 9.73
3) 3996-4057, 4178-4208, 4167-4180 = 0.055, 9.91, 10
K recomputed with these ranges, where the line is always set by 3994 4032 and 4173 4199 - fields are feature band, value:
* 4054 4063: 0.02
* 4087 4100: 0.05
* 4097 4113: 0.14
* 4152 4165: -0.01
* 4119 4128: 0.01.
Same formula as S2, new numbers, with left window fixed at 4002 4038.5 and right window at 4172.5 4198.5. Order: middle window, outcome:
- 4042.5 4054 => -0.05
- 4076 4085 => 0.02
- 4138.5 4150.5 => 0.01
